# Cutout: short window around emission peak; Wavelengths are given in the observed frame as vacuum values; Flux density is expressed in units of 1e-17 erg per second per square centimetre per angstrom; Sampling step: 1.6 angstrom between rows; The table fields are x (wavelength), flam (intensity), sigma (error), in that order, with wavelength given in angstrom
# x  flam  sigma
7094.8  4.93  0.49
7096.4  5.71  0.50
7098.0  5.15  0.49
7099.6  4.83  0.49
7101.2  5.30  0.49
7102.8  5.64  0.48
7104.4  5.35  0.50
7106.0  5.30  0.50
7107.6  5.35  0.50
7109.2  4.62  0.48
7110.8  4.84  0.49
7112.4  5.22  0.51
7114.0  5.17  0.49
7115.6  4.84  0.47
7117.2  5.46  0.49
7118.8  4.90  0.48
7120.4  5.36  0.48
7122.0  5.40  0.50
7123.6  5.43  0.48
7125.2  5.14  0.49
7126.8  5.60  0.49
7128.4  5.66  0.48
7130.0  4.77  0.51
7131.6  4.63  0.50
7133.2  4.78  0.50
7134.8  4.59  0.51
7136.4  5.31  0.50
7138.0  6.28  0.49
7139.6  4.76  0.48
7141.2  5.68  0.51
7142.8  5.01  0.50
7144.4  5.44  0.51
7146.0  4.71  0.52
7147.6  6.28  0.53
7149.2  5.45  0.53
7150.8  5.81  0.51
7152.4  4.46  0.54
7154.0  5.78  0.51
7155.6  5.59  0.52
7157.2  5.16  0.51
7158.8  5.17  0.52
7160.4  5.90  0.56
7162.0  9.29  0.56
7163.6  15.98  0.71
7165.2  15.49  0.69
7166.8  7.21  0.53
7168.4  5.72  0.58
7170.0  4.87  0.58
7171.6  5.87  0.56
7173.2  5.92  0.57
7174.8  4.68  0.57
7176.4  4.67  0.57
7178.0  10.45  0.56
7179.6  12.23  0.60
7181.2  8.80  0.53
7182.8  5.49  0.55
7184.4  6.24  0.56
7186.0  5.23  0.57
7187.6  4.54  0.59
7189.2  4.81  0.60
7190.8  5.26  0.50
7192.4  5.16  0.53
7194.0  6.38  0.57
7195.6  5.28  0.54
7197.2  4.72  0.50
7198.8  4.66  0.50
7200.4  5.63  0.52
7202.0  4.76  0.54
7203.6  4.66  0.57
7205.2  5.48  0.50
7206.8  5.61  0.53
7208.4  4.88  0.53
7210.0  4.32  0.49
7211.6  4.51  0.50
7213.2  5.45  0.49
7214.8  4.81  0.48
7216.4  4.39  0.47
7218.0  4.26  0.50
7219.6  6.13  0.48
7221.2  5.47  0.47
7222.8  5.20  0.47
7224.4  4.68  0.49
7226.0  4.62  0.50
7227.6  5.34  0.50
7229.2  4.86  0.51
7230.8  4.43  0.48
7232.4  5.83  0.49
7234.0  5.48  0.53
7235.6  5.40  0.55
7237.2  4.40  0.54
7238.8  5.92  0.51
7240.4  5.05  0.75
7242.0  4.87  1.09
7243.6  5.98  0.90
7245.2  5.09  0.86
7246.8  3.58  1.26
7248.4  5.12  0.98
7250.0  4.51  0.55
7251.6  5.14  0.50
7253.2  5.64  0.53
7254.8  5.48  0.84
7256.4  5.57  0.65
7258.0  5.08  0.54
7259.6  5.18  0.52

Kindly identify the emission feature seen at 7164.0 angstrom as [S II] 6716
